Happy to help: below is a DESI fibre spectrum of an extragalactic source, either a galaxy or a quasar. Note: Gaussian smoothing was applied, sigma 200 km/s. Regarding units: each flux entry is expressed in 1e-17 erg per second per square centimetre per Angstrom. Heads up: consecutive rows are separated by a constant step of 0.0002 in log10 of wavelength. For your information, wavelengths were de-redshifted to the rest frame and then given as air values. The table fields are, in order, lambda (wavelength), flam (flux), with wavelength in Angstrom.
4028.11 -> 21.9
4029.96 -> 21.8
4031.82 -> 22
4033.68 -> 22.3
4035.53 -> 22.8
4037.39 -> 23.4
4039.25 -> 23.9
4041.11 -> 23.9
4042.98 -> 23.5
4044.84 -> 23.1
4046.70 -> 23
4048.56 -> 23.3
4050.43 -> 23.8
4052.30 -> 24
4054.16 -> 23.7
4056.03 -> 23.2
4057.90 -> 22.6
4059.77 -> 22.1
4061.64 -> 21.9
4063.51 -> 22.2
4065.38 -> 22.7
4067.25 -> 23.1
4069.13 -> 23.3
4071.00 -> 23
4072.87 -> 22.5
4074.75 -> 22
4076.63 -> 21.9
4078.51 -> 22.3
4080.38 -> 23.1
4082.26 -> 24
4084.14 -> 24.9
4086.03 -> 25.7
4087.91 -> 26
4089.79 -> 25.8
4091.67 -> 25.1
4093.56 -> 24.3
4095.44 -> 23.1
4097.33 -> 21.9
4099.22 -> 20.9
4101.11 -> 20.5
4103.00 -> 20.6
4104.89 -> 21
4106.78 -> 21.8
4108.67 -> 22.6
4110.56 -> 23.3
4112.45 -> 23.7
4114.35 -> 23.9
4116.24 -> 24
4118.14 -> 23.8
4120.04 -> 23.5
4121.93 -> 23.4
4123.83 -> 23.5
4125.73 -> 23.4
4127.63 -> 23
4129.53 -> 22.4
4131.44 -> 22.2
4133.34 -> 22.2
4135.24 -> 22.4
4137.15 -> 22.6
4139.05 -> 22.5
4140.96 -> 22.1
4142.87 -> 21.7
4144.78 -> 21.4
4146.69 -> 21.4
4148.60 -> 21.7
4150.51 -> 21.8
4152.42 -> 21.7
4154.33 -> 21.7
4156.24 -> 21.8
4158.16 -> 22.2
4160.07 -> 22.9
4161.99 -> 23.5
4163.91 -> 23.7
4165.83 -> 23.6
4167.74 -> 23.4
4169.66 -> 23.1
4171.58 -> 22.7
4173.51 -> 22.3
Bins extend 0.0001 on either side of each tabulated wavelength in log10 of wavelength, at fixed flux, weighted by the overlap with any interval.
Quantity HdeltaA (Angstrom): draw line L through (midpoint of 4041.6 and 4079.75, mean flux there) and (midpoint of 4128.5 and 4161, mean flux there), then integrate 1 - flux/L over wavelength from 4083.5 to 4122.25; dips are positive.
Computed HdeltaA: -1.47 Angstrom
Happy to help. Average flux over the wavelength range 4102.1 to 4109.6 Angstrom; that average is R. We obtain 21.5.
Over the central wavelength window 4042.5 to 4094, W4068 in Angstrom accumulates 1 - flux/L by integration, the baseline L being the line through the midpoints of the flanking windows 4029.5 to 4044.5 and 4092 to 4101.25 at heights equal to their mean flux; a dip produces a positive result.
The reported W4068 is -1.6 Angstrom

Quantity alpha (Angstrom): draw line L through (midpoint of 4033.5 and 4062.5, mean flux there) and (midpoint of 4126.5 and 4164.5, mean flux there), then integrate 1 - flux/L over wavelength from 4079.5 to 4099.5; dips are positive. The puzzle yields -1.2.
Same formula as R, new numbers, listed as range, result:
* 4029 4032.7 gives 21.9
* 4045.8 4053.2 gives 23.5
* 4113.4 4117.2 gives 23.9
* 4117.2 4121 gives 23.7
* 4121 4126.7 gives 23.4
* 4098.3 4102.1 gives 20.7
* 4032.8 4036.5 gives 22.6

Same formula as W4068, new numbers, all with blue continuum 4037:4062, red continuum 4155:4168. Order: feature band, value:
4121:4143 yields 0.4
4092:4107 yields 0.8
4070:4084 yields 0.2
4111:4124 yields -0.3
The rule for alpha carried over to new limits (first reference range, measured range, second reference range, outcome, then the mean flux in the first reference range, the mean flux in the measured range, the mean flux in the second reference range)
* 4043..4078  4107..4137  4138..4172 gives -0.7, 22.9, 23.1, 22.4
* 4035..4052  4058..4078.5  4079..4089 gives 1.5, 23.4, 22.5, 24.7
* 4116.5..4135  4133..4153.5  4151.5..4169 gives 0.9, 23.1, 21.9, 22.7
